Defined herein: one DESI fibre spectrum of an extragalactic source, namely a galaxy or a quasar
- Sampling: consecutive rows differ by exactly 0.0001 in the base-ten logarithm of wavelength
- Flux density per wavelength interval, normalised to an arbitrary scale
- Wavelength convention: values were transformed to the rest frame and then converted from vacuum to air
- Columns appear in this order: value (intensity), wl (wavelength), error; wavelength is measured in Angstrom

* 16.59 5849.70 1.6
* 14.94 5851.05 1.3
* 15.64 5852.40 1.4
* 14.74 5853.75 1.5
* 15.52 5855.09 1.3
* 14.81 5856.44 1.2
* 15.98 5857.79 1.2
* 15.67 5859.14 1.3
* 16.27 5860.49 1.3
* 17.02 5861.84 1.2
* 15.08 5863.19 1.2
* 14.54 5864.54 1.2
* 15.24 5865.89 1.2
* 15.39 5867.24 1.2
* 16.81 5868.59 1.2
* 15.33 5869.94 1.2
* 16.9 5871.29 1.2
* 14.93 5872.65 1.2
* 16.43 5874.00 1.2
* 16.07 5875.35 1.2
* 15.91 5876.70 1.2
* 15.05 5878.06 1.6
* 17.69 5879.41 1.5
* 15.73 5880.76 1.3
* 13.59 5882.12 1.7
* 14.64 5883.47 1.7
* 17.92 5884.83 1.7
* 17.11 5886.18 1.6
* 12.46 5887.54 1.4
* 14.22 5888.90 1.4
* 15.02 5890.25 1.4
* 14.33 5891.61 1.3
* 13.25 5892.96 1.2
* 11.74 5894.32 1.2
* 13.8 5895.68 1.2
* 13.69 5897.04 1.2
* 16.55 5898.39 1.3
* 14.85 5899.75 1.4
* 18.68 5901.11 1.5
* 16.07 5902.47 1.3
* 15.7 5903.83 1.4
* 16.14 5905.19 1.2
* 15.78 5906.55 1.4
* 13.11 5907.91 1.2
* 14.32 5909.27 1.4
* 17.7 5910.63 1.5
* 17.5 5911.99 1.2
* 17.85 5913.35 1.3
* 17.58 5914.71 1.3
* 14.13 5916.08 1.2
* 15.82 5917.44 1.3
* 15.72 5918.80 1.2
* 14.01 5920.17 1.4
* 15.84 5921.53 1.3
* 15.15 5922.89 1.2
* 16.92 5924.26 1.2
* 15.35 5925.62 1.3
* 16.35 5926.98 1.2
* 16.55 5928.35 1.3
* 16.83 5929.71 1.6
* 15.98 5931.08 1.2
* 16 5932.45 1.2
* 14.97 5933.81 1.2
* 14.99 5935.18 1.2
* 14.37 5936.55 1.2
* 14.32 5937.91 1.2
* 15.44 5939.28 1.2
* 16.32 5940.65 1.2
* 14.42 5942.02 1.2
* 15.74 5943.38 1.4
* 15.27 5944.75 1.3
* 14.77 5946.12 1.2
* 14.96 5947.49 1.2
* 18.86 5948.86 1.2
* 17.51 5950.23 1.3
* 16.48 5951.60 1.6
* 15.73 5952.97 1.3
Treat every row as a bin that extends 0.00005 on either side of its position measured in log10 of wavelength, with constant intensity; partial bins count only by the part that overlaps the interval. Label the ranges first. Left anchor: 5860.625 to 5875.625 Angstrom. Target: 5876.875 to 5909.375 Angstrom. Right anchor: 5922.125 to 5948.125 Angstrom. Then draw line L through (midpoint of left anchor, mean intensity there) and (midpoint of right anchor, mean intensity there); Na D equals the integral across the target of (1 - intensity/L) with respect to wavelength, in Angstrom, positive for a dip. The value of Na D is 1.3 Angstrom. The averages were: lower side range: 15.8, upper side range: 15.5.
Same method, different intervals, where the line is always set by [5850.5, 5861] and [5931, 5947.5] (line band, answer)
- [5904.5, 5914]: -0.5 Angstrom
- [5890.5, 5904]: 0.4 Angstrom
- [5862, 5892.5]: -0.2 Angstrom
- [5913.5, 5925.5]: -0.4 Angstrom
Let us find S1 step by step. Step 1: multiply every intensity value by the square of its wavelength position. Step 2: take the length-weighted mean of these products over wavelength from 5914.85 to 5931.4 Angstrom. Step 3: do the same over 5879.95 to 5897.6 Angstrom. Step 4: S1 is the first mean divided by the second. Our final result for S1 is 1.10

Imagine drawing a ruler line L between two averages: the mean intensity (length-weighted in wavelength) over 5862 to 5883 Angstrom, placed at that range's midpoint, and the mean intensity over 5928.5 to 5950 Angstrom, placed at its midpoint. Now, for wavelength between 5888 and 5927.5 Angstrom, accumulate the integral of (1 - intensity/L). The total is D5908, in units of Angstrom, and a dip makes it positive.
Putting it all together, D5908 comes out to 0.6 Angstrom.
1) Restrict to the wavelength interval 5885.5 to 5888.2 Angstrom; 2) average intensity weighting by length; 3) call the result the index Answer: 14.8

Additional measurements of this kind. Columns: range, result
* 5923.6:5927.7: 16.2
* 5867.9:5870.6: 16.1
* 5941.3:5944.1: 15.1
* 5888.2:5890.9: 14.6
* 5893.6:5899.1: 13.9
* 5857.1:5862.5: 16.2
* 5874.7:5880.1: 16.2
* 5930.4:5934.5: 15.6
